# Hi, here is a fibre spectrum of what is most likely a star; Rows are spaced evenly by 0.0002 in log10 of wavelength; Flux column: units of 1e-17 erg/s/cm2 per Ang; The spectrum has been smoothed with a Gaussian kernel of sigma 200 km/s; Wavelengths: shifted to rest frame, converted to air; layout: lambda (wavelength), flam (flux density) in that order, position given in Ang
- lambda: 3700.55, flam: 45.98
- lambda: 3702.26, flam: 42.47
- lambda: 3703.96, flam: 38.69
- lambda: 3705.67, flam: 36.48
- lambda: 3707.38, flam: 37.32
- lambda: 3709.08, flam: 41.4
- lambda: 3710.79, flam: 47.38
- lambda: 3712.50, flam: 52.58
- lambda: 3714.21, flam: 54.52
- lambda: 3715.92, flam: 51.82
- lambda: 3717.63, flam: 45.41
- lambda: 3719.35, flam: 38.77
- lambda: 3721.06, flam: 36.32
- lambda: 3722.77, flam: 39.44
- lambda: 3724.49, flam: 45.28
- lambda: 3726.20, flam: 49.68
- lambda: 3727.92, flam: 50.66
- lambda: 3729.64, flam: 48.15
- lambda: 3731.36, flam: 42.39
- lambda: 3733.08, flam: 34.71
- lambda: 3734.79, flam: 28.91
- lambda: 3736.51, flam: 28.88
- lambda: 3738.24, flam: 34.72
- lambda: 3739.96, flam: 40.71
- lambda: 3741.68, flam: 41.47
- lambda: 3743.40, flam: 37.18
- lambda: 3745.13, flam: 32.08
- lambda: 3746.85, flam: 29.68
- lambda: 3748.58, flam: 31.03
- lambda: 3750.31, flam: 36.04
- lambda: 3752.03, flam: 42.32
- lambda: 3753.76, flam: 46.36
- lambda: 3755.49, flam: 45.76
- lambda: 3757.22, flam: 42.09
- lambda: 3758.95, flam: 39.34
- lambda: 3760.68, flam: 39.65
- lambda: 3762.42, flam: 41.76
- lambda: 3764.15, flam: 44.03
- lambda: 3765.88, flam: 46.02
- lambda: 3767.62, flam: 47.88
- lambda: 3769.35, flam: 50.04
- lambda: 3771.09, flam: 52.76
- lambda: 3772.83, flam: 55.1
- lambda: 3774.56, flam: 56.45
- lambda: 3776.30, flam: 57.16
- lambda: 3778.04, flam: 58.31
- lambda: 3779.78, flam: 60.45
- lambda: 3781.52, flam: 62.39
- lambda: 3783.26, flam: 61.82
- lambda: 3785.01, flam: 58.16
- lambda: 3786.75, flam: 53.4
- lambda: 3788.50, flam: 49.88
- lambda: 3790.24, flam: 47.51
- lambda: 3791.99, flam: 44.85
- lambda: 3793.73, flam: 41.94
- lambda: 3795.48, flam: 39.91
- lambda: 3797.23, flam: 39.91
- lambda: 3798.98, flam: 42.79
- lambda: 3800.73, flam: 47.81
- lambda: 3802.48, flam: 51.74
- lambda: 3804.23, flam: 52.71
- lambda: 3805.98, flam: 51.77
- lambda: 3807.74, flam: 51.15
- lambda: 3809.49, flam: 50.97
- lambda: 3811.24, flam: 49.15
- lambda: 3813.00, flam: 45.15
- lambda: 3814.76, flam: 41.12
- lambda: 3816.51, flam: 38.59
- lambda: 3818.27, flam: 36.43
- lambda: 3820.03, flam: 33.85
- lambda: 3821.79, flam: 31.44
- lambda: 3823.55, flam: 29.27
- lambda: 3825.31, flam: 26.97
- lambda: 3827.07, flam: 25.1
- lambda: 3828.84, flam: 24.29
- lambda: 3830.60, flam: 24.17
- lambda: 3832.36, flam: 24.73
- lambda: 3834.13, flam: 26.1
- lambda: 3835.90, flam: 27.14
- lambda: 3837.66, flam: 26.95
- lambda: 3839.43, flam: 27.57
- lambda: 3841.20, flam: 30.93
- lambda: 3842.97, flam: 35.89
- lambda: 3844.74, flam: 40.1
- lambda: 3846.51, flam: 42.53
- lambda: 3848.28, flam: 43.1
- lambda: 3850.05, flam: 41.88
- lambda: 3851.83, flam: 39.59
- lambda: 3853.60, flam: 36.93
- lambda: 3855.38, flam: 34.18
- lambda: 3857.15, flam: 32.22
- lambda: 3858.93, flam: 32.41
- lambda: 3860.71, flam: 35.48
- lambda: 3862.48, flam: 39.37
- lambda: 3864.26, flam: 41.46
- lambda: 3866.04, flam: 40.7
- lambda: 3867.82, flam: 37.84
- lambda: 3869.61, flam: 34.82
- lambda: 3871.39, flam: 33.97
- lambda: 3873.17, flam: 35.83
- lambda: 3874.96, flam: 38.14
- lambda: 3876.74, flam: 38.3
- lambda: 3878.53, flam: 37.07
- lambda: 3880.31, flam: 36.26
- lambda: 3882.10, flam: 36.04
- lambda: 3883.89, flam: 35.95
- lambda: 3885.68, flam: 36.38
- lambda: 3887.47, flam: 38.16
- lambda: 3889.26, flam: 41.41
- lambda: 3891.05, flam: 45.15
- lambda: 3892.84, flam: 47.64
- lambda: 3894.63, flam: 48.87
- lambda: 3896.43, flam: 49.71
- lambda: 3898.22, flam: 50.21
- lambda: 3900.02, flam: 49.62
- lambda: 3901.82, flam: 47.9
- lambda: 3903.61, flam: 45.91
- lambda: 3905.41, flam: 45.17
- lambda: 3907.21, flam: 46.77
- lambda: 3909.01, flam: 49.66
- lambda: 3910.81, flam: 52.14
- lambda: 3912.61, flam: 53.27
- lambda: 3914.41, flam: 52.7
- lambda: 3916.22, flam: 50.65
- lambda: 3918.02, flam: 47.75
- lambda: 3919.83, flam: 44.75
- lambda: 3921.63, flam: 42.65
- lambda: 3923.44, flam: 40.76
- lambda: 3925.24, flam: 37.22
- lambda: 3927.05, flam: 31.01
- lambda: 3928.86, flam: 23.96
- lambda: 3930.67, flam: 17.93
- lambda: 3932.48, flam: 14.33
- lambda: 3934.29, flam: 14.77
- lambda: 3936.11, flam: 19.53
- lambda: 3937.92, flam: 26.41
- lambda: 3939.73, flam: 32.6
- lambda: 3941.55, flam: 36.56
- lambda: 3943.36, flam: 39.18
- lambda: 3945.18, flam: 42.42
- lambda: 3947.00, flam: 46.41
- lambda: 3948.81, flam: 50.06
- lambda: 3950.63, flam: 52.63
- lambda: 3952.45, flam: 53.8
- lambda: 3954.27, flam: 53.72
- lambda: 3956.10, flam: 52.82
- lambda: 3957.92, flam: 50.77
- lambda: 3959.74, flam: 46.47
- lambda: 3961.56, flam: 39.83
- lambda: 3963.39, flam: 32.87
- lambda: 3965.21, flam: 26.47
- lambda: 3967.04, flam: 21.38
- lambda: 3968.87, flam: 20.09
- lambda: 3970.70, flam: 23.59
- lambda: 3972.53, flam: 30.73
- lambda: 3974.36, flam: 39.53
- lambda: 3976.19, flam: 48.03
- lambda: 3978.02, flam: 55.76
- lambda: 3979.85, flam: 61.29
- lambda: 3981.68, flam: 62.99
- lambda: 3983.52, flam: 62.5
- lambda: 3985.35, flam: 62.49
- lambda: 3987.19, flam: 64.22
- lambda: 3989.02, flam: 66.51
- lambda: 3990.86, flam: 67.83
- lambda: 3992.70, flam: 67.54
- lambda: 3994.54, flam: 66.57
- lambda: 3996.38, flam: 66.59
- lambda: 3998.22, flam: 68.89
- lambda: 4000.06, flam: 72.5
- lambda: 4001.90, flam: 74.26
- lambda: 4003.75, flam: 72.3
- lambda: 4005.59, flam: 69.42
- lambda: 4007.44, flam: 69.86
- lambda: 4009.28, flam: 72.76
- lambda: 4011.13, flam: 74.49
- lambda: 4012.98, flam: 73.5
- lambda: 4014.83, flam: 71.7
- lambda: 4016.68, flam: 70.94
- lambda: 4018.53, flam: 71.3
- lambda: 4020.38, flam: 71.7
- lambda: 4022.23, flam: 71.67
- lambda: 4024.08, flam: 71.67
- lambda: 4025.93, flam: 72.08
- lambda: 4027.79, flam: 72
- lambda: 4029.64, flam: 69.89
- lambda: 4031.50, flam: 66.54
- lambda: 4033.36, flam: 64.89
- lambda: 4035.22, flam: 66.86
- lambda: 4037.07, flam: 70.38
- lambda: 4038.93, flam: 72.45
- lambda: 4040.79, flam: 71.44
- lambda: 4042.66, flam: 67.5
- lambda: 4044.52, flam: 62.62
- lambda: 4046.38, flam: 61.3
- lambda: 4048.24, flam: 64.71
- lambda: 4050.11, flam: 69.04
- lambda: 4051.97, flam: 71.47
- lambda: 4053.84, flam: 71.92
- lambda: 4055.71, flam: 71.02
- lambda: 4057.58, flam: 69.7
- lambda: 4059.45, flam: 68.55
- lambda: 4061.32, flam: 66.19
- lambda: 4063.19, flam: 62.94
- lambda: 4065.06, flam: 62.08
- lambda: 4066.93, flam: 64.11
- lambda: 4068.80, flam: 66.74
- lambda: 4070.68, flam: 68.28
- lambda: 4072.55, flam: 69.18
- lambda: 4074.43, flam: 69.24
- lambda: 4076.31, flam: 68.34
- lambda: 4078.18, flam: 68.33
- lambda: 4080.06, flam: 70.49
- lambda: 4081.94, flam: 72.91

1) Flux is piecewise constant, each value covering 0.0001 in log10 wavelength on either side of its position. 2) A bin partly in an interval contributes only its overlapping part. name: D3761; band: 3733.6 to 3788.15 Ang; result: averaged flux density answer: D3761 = 45.2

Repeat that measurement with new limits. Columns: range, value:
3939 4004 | 50.8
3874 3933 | 41.8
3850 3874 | 36.7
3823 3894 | 35.2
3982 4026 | 69.6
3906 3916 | 50.7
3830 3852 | 33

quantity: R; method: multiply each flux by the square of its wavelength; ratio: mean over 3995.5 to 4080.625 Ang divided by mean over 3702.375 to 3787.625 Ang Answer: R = 1.8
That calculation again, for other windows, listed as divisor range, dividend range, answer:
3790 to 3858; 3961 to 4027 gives 1.72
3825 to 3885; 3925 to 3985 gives 1.19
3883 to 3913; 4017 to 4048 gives 1.60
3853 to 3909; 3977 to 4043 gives 1.81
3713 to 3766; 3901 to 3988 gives 1.14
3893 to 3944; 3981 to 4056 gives 1.83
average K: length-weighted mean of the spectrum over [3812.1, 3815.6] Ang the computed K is 43.1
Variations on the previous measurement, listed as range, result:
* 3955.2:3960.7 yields 50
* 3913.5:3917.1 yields 51.6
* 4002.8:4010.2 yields 71.1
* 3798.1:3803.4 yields 47.5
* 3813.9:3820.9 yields 37.5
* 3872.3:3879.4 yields 37.3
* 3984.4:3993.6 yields 65.7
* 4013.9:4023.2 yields 71.5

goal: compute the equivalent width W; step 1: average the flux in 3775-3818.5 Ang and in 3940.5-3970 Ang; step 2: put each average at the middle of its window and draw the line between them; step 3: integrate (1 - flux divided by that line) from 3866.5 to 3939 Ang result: 7.9 Ang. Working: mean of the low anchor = 49.6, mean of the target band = 39.4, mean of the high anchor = 41.4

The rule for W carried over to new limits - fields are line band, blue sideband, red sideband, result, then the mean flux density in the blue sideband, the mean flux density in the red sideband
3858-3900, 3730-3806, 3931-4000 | 5.3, 45.2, 45.8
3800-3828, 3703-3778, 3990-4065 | 4.6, 42.9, 69.4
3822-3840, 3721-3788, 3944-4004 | 8.0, 45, 52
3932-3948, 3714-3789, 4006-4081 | 7.9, 45.1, 69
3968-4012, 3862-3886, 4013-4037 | 2.1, 37.3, 70.3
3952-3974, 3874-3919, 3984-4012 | 8.3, 44.8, 69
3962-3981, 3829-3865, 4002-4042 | 7.6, 33.9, 70.9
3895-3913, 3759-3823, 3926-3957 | -4.7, 47.9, 35.8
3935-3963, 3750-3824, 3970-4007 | 7.5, 47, 60.5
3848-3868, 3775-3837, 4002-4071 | 4.6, 43.1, 69.1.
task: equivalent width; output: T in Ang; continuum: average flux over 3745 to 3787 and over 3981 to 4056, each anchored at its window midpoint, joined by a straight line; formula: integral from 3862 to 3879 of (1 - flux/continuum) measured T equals 5.7 Ang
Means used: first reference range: 47.8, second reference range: 69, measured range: 37.7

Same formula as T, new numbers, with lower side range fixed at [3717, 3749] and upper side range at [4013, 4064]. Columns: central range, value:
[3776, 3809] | -4.9 Ang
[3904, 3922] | 2.5 Ang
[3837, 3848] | 3.3 Ang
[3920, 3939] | 10.0 Ang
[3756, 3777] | -2.7 Ang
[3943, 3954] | 2.2 Ang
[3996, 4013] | -1.5 Ang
